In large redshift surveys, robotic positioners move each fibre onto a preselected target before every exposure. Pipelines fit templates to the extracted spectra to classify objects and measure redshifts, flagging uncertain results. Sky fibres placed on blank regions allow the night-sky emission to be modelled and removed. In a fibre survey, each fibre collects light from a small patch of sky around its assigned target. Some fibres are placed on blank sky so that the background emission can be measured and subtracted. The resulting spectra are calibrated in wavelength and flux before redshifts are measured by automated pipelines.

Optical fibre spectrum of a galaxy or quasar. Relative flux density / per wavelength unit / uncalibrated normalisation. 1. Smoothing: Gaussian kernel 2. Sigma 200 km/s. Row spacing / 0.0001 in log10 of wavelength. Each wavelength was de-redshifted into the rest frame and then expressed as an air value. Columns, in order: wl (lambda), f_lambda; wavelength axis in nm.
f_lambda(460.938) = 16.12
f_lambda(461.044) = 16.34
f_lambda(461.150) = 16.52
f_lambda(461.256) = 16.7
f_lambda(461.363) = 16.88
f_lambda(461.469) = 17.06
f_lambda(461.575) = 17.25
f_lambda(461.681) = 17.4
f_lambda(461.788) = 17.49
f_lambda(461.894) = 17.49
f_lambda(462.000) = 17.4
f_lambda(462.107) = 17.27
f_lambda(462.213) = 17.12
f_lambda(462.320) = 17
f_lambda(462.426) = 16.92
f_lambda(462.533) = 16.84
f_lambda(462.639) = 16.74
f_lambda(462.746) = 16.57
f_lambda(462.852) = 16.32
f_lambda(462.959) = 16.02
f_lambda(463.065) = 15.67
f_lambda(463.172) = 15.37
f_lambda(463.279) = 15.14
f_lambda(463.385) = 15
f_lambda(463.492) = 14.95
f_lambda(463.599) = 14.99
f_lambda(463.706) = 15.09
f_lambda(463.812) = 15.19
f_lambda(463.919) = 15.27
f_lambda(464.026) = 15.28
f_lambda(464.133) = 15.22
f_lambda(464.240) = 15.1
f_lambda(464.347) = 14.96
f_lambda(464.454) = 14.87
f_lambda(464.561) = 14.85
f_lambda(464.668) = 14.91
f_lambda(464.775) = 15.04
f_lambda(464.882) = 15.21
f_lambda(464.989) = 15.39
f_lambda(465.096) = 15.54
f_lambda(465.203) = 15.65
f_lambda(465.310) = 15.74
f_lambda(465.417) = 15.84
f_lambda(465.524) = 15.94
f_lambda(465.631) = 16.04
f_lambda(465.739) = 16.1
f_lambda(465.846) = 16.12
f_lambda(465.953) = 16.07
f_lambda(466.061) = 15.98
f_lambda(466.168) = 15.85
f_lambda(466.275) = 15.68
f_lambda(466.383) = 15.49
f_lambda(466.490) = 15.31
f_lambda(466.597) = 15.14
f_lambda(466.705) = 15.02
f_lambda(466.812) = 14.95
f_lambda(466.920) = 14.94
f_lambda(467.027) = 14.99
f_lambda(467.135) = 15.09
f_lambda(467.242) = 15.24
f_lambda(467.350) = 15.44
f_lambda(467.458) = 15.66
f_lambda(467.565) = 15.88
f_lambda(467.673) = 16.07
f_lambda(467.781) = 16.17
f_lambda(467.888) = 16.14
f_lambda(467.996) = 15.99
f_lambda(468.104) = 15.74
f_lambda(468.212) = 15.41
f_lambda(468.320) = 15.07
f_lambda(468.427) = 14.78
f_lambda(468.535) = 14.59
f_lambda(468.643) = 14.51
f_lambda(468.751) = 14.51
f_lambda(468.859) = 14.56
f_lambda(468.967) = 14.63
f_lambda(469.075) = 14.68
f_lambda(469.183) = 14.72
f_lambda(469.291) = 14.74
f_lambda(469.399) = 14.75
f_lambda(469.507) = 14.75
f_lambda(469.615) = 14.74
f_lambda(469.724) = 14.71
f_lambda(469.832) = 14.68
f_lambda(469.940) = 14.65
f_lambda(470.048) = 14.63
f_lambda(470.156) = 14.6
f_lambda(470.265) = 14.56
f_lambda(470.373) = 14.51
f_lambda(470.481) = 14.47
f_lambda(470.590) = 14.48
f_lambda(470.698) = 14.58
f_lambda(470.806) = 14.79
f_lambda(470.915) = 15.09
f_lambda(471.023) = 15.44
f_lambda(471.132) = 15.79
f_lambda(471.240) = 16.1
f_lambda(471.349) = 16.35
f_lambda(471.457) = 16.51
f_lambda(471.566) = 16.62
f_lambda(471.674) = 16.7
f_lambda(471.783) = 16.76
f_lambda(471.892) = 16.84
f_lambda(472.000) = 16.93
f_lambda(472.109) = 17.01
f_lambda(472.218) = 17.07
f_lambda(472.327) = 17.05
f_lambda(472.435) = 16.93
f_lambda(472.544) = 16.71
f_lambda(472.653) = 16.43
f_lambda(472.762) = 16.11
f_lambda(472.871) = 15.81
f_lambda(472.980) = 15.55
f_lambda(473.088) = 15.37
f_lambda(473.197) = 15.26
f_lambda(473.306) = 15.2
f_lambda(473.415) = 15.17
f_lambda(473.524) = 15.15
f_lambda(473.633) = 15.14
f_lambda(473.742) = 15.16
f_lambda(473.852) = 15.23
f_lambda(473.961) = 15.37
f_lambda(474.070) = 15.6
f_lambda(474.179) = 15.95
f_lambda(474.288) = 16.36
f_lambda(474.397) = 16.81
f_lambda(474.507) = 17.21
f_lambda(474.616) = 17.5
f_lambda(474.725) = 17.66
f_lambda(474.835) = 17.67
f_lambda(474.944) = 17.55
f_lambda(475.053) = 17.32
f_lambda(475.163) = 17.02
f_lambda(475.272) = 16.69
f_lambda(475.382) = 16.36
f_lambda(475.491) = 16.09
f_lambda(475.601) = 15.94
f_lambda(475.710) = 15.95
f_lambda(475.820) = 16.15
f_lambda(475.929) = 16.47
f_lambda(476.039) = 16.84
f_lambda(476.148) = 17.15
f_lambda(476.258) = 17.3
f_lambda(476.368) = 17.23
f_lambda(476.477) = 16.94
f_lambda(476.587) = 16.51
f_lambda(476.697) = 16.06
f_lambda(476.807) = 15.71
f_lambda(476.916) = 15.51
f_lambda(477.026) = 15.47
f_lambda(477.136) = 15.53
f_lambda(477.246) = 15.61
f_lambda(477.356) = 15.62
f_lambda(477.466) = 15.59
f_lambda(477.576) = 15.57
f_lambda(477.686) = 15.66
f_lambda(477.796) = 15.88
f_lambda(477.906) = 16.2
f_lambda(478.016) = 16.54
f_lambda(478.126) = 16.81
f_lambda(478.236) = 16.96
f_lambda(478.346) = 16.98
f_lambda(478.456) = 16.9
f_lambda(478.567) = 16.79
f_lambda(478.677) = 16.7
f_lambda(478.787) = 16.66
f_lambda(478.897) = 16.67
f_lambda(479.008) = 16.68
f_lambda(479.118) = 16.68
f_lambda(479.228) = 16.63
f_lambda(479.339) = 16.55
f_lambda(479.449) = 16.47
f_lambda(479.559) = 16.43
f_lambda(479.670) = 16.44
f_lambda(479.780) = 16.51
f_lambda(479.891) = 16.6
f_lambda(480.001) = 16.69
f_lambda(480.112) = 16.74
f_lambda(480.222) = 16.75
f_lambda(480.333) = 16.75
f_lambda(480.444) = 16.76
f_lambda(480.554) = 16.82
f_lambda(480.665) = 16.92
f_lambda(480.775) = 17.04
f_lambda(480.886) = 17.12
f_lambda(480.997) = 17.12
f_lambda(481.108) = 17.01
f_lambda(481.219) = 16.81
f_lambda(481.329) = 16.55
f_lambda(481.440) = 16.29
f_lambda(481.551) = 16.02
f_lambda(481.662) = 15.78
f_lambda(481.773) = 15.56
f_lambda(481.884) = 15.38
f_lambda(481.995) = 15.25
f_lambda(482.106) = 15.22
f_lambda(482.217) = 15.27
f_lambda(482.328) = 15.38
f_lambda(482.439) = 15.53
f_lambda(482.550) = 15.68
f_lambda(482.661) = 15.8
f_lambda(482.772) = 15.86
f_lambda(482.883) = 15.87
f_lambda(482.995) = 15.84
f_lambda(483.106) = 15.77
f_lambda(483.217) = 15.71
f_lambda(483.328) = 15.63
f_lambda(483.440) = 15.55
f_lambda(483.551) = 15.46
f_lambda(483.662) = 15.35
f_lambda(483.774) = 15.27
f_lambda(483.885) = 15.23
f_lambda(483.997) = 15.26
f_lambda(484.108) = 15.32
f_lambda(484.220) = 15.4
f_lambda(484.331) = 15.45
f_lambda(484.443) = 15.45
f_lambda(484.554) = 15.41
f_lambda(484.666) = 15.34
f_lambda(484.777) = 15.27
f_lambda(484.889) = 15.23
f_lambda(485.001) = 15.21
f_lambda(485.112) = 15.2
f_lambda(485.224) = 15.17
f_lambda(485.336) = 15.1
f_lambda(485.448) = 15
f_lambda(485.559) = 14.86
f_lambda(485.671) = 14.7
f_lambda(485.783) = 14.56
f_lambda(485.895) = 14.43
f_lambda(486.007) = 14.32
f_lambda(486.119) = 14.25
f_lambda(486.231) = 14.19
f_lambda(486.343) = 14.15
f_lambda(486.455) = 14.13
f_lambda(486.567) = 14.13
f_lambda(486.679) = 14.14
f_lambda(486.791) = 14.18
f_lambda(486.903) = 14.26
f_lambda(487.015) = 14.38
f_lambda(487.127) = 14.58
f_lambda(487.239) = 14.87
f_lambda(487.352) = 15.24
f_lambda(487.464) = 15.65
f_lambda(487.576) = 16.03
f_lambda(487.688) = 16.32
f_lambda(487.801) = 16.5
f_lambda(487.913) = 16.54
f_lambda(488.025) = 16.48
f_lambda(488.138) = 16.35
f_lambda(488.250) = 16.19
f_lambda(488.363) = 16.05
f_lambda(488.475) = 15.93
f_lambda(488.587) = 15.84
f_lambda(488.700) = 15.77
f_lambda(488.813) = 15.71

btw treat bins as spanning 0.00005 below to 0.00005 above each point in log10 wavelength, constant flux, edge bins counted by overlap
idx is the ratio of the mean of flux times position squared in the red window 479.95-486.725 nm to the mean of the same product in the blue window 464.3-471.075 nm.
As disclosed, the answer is 1.09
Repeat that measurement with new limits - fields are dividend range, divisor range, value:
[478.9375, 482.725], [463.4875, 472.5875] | 1.12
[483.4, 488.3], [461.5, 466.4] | 1.04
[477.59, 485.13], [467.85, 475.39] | 1.07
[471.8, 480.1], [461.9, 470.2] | 1.10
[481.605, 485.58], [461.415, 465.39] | 1.05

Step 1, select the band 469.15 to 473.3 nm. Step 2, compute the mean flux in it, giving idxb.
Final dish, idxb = 15.6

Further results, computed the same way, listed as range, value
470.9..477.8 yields 16.2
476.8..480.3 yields 16.3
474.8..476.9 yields 16.7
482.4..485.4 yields 15.5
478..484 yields 16.2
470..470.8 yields 14.6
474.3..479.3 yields 16.5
